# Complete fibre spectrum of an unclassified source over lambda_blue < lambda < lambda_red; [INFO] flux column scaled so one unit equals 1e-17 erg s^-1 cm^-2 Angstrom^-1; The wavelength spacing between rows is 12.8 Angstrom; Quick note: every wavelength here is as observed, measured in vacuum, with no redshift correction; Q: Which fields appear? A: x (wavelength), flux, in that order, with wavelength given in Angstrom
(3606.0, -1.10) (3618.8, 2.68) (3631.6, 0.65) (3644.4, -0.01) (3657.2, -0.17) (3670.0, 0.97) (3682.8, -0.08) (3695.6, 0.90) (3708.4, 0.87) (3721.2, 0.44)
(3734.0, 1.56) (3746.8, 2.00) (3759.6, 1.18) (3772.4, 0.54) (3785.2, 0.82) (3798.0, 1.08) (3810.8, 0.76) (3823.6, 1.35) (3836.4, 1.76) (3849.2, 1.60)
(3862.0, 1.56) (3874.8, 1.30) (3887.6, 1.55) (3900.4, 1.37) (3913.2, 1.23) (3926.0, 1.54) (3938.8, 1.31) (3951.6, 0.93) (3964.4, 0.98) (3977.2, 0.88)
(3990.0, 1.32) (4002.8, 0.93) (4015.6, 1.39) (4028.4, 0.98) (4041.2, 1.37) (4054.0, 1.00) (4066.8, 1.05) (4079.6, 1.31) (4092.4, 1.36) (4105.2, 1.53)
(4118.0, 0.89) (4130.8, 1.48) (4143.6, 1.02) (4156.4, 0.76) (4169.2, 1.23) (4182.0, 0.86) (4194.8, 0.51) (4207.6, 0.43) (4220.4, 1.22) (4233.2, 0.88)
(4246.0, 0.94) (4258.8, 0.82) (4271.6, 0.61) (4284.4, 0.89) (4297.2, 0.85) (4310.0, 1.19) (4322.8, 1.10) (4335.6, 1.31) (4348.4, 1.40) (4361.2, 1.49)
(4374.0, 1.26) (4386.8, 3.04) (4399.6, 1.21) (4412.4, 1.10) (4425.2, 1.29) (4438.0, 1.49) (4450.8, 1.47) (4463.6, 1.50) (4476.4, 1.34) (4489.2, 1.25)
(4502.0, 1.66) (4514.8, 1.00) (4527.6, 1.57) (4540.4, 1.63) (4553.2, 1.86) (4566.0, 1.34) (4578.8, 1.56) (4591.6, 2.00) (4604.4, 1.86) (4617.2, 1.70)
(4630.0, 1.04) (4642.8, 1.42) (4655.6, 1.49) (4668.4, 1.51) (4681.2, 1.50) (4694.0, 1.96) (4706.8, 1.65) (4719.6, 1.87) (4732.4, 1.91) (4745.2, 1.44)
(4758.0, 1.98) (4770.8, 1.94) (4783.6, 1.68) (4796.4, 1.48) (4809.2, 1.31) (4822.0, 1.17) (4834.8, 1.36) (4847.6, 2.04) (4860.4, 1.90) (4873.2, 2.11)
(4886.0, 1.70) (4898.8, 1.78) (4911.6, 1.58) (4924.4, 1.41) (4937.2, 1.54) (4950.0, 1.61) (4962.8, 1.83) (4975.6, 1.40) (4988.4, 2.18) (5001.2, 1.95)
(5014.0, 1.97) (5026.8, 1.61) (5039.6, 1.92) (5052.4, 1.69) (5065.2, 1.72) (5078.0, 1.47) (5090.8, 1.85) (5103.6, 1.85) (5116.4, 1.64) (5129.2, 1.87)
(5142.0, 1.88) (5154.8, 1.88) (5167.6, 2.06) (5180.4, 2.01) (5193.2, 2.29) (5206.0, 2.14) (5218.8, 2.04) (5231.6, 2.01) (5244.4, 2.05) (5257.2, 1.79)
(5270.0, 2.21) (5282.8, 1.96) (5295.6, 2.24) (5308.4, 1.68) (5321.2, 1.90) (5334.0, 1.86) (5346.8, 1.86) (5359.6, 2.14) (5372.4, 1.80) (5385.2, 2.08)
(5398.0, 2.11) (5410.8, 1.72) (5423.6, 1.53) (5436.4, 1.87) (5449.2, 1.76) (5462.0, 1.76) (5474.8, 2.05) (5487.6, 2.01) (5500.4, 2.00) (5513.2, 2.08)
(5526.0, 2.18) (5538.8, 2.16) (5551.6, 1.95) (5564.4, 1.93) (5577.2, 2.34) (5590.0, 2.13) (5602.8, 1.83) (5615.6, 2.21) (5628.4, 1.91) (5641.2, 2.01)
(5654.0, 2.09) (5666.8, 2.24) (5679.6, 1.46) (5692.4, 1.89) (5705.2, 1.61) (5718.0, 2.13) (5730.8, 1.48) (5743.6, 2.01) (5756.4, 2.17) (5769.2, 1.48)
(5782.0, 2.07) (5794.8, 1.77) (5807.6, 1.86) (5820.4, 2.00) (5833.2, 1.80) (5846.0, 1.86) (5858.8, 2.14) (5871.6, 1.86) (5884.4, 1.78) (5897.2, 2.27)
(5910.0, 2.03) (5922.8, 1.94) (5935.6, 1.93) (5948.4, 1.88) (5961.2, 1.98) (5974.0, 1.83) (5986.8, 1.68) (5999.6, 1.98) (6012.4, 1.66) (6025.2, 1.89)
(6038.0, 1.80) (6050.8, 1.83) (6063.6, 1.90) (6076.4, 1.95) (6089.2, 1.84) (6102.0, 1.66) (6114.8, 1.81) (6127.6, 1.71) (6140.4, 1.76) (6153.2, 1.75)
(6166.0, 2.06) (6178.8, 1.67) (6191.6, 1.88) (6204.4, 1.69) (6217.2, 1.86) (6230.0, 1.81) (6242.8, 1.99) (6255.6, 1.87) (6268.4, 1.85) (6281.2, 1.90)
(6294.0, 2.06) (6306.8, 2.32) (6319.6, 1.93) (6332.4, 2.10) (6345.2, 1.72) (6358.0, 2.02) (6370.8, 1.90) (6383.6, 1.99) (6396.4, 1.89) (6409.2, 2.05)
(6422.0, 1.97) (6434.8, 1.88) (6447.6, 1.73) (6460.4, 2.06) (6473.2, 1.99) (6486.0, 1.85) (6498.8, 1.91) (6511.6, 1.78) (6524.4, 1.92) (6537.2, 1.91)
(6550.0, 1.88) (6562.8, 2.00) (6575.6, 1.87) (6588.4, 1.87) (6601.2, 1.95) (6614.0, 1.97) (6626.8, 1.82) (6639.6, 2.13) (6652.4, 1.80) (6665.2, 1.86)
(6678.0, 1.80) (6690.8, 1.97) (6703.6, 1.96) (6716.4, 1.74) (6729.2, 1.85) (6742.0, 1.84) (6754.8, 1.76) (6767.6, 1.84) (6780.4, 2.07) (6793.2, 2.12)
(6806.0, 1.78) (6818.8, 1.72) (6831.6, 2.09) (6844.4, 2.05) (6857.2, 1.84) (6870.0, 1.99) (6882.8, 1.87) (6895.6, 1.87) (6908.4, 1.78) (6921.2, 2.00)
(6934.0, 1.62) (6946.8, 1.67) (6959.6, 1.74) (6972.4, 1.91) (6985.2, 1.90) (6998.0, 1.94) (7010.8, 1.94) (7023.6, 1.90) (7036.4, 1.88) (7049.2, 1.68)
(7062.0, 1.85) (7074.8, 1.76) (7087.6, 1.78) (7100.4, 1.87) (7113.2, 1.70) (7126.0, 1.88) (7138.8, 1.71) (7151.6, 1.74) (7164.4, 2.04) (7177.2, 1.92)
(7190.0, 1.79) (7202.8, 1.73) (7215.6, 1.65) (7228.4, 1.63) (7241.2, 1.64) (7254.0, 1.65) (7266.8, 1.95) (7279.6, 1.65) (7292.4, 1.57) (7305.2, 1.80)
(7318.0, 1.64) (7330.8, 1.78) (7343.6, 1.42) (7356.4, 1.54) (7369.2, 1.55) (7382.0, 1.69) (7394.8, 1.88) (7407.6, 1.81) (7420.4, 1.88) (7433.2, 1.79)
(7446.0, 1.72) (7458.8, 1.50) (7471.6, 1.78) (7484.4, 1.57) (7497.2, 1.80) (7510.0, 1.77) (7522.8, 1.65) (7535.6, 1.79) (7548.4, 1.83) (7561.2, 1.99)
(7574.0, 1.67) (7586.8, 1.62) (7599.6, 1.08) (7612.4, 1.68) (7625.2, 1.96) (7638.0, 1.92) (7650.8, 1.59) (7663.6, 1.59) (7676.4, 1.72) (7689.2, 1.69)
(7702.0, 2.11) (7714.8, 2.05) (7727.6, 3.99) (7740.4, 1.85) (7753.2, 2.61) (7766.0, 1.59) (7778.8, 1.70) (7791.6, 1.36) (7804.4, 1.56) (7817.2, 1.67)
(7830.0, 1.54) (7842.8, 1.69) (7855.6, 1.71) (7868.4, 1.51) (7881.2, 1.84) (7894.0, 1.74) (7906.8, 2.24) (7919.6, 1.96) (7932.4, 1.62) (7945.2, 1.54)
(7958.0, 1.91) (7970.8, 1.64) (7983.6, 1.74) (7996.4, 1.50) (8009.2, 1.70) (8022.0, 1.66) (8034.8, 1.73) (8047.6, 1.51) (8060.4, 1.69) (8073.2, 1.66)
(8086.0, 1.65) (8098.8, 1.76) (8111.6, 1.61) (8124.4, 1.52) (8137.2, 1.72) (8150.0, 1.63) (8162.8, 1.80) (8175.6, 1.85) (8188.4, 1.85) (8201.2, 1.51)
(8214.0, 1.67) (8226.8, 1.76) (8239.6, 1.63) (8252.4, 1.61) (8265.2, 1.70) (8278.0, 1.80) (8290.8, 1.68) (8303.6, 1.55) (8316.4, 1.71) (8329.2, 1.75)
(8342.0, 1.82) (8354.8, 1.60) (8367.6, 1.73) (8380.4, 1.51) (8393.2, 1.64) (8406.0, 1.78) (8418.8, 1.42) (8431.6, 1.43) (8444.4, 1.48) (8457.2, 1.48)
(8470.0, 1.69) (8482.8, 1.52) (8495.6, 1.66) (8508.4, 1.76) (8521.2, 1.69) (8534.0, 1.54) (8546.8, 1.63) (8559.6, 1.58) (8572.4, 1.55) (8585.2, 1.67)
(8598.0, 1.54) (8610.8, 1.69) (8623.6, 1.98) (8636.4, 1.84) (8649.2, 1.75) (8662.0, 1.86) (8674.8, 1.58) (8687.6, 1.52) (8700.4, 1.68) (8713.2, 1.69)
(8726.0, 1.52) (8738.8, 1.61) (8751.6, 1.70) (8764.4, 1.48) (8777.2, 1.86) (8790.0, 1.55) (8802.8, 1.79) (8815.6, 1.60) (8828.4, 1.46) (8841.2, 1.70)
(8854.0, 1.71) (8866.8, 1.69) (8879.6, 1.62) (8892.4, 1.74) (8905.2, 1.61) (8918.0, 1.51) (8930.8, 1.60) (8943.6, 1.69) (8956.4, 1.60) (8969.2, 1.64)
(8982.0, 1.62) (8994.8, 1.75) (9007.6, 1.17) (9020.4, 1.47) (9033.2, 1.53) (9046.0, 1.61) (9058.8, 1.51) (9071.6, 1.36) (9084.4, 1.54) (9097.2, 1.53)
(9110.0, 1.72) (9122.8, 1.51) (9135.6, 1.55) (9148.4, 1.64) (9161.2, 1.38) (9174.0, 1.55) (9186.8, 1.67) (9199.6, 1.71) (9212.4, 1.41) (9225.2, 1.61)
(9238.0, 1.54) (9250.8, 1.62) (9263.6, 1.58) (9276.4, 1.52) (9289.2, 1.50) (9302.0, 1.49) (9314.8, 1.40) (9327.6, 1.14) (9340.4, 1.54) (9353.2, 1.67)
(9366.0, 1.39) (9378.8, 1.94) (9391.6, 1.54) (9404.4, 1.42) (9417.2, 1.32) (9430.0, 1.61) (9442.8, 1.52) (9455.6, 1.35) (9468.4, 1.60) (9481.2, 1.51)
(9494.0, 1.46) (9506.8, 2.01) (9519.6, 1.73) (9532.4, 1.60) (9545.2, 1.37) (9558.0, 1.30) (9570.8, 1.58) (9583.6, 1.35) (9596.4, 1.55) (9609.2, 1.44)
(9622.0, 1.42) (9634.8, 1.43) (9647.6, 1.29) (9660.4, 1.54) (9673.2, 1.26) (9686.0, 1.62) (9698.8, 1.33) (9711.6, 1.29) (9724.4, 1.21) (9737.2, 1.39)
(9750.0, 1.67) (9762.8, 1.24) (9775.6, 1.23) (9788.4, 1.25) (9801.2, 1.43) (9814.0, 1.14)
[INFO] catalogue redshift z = 0.177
